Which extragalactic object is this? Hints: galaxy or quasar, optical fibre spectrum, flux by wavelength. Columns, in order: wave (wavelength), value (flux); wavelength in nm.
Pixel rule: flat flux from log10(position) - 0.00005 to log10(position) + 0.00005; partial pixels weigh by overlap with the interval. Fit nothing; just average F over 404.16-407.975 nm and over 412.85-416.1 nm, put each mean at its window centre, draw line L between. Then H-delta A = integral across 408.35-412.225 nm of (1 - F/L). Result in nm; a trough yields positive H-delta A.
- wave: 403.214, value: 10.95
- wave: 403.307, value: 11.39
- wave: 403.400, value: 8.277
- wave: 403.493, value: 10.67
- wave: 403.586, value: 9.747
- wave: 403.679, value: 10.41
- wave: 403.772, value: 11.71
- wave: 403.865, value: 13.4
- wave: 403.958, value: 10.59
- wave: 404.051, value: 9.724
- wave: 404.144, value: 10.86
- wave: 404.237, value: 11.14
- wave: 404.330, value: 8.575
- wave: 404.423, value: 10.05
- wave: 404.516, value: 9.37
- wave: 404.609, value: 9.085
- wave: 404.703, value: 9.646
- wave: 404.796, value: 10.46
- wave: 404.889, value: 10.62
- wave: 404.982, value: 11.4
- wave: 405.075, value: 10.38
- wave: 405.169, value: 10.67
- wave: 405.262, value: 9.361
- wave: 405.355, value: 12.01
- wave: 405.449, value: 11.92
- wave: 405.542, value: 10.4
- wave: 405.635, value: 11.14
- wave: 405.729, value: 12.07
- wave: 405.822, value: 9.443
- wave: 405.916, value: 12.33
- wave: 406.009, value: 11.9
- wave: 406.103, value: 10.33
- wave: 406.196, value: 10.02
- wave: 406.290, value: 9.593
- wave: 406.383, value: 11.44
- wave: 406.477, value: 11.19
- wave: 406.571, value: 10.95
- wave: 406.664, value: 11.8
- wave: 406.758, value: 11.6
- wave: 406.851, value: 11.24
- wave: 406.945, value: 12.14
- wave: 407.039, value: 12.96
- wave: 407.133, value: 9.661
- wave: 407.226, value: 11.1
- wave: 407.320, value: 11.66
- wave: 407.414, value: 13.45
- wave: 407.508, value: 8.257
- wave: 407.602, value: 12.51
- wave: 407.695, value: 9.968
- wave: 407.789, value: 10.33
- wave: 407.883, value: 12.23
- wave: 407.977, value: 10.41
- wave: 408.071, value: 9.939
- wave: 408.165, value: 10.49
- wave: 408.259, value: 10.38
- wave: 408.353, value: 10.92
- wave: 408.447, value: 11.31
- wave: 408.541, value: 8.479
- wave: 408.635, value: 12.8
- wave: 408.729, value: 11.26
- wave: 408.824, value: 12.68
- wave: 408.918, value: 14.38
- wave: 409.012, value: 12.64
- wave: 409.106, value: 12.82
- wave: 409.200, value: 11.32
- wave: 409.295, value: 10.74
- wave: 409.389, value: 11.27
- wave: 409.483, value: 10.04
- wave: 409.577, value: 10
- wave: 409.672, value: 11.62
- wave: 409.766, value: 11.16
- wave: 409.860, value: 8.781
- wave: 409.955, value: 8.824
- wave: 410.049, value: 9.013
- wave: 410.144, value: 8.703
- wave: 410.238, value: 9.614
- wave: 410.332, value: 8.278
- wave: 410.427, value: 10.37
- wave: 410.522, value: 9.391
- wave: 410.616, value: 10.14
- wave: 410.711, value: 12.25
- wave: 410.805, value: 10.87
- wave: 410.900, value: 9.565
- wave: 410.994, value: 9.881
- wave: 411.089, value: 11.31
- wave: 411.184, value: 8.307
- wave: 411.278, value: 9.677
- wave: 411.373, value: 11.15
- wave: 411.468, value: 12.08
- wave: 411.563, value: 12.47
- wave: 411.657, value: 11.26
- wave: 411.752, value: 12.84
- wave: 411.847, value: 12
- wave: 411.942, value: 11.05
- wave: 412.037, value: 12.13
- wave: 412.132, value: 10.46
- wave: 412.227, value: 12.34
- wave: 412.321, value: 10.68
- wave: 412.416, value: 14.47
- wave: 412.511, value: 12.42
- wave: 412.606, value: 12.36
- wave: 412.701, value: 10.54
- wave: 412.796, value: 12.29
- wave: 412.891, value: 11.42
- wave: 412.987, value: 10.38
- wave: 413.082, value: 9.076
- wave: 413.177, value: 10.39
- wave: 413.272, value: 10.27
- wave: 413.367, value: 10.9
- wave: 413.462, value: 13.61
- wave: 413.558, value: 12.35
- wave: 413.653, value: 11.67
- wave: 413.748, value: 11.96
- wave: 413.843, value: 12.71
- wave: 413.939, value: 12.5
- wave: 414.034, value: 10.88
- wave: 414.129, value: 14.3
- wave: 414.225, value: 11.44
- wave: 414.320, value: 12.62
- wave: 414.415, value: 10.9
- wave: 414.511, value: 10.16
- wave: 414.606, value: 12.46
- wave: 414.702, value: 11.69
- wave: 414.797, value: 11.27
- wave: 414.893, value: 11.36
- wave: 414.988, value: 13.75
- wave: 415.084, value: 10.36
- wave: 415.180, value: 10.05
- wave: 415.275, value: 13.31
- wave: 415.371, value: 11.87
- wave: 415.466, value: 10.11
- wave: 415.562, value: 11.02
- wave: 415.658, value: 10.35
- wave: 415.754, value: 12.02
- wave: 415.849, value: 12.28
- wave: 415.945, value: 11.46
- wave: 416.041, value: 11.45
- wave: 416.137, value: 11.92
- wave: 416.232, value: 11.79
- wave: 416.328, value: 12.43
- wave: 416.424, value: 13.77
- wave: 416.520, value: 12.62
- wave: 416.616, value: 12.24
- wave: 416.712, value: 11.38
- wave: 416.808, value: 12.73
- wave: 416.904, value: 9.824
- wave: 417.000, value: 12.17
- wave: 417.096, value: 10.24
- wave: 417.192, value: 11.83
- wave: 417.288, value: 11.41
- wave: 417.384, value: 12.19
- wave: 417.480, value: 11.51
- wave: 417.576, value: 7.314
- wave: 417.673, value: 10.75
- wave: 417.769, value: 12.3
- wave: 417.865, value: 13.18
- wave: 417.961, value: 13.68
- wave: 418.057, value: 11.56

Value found 0.123 nm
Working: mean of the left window 10.9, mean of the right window 11.5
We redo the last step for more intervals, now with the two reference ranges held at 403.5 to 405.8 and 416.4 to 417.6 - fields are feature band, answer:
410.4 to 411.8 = 0.04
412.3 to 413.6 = -0.04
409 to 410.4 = 0.09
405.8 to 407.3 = -0.06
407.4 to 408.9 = -0.02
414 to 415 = -0.04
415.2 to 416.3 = -0.01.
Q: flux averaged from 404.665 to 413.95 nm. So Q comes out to 11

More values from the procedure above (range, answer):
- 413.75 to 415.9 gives 11.7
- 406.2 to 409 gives 11.2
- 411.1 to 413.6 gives 11.4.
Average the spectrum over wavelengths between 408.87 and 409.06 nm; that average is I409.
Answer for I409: 13.5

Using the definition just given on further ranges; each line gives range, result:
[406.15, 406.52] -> 10.5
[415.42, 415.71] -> 10.5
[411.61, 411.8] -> 12.1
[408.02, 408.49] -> 10.6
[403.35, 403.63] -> 9.58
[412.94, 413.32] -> 10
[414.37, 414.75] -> 11.3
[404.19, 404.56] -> 9.8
